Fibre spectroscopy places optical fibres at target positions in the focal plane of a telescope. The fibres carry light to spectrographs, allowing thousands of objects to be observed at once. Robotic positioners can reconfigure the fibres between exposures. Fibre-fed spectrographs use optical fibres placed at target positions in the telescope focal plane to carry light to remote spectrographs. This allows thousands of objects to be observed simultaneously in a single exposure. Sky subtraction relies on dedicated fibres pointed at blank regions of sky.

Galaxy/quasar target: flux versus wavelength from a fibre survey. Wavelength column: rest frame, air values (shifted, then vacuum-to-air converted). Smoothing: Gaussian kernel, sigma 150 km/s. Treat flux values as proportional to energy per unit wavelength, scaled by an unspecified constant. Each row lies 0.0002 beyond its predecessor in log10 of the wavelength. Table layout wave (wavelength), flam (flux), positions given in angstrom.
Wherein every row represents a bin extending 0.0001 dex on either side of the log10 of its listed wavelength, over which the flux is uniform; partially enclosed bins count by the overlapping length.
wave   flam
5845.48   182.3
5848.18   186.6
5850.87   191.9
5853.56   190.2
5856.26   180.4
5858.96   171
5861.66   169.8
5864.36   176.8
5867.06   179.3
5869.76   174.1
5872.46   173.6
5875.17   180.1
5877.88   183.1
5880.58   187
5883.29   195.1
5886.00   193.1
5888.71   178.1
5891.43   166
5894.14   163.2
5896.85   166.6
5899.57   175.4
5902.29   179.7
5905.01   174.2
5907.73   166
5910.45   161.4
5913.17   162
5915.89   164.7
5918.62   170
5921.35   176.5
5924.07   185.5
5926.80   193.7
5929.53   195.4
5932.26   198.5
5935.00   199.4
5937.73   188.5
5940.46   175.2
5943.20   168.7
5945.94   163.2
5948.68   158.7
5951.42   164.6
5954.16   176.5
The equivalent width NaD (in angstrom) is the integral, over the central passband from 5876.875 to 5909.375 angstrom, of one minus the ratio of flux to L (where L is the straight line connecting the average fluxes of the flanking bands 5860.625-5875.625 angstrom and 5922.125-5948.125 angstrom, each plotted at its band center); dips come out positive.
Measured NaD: 0.3 angstrom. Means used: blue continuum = 176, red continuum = 184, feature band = 177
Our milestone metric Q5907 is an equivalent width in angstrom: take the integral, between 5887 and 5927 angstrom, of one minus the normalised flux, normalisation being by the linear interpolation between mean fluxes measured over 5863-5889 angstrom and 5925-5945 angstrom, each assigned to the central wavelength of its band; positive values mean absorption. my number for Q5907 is 2.9 angstrom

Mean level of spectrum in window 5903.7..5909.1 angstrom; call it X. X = 170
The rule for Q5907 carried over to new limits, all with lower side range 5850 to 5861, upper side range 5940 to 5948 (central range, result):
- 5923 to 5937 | -2.05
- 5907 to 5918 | 0.56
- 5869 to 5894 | -0.38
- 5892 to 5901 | 0.36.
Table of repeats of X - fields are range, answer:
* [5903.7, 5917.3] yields 166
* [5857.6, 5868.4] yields 174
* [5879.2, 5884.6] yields 191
